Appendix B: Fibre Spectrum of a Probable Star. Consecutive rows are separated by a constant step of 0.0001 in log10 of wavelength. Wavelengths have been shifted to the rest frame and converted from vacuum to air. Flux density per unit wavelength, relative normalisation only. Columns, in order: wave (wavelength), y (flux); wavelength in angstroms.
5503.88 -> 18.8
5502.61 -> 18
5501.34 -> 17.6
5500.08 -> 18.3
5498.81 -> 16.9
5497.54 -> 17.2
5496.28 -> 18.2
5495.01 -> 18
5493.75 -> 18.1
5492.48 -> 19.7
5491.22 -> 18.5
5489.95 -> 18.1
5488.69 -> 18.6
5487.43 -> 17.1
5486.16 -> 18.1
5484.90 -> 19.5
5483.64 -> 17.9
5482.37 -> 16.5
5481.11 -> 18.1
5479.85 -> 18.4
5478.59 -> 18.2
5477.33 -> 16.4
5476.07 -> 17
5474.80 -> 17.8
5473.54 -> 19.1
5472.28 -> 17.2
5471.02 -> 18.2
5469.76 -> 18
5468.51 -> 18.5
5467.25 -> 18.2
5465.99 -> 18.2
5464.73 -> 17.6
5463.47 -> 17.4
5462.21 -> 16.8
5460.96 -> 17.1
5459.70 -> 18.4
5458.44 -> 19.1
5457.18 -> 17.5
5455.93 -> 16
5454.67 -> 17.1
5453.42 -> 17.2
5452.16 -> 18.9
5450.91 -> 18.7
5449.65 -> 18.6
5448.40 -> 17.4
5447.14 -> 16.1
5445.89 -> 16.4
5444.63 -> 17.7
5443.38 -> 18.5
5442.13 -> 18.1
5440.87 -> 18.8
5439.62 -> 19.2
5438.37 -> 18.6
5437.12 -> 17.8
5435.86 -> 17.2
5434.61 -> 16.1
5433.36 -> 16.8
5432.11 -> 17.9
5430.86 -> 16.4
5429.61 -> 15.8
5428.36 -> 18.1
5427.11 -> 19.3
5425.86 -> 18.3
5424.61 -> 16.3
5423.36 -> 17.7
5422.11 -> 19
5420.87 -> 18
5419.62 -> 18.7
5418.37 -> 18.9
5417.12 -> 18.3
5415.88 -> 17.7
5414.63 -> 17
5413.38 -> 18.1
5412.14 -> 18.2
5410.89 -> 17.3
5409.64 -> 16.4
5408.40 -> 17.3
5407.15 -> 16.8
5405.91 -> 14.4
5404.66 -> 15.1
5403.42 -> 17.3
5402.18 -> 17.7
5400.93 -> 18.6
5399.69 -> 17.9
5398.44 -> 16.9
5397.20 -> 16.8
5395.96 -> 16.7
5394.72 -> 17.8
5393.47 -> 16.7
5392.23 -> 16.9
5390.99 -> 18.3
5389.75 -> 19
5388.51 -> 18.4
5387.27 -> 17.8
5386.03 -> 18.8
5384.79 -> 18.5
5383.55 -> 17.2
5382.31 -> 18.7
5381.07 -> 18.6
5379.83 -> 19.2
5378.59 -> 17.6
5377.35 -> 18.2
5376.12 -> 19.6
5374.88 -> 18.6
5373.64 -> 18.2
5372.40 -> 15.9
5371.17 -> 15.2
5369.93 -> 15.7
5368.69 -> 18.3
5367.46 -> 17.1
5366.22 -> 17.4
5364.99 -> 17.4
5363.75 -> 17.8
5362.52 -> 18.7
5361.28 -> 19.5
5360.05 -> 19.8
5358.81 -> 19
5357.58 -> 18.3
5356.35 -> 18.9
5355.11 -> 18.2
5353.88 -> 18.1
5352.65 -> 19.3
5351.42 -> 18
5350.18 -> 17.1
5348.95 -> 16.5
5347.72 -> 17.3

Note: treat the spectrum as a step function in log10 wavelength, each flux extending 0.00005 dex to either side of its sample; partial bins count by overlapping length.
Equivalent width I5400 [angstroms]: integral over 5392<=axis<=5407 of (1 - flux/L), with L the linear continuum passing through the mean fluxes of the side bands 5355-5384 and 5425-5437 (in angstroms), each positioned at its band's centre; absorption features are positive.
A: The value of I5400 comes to 0.7 angstroms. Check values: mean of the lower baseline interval 18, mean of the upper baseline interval 17.3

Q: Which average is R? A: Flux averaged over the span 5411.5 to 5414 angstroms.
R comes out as 18.2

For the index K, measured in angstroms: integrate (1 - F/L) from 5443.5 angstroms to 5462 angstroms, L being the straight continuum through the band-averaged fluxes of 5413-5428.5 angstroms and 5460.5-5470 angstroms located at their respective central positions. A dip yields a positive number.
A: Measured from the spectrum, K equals 0.3 angstroms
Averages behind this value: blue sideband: 18.1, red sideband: 17.7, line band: 17.6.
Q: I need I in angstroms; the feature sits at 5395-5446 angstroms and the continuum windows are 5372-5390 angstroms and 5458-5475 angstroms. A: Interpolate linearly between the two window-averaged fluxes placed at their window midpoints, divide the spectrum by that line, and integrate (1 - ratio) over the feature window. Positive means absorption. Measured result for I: 1.7 angstroms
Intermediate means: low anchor 18.3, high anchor 18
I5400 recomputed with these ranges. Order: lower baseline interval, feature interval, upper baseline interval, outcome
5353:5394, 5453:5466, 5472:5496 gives 0.4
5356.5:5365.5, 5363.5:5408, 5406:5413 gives 0.8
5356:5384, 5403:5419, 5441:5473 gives 0.7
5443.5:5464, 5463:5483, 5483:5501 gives 0.1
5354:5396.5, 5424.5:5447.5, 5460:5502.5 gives 0.5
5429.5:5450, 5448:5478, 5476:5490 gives -0.1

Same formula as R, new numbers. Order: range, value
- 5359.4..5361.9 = 19.6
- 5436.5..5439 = 18.2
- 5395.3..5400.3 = 17.1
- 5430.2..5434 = 17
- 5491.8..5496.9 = 18.5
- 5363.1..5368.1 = 17.5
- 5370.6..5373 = 15.6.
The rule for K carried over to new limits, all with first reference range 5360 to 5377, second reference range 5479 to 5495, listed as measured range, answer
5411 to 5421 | -0.1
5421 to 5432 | 0.2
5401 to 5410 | 0.7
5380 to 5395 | -0.2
